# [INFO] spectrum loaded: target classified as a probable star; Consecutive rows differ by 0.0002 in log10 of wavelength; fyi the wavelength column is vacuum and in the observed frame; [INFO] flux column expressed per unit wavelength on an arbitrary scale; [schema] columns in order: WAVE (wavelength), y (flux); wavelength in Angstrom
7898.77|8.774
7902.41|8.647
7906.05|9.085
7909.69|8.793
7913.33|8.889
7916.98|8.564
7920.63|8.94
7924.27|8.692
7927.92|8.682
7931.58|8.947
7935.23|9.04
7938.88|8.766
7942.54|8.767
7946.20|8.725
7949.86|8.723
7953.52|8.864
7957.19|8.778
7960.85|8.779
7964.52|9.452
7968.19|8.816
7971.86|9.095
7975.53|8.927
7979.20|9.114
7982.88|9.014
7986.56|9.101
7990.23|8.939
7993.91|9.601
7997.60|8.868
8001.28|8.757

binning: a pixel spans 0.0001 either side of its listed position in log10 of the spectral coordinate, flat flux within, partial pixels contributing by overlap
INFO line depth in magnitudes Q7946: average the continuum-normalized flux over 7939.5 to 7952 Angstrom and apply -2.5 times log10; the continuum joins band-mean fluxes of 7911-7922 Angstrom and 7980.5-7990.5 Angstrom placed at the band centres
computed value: 0.02 mag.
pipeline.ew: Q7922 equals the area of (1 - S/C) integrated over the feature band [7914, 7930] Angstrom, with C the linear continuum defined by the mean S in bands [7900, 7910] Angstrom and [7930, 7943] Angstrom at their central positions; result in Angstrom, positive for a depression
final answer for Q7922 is 0.25 Angstrom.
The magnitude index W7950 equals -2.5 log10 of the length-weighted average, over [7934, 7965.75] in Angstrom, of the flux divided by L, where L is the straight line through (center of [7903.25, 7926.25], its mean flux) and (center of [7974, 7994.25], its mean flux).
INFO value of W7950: 0.01 mag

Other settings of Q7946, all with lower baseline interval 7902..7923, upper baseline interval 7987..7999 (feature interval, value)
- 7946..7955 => 0.024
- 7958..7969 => 0.002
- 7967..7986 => 0.009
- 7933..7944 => 0.008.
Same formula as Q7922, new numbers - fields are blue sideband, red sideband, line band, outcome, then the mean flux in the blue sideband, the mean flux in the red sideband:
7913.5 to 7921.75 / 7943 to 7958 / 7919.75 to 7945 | -0.2 Angstrom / 8.75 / 8.77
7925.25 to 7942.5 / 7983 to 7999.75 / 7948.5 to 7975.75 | 0.1 Angstrom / 8.84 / 9.11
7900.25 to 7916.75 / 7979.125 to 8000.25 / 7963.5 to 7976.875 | 0.0 Angstrom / 8.82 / 9.09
